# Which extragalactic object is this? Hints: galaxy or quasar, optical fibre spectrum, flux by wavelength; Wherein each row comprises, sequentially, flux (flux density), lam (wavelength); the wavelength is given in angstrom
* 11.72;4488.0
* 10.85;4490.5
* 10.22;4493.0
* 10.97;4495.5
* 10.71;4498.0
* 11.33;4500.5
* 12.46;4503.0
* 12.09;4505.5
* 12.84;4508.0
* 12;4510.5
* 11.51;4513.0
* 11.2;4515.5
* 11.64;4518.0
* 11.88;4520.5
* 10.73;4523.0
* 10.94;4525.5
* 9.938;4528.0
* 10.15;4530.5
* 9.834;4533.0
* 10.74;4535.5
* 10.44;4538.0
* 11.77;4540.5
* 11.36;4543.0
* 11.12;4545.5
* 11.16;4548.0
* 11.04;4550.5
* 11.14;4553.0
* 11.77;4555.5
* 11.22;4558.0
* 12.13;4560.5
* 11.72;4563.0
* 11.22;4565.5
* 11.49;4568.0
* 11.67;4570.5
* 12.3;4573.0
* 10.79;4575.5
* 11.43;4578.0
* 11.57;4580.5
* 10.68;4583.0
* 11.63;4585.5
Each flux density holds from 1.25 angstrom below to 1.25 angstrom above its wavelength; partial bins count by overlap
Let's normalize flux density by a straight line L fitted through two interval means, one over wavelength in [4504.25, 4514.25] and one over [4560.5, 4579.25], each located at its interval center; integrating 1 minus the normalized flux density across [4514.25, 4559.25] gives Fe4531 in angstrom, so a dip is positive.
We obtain 3.24 angstrom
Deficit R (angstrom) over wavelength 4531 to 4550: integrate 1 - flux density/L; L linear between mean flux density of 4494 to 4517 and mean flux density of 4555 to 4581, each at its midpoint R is 1.2 angstrom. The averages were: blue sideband 11.7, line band 10.9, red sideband 11.6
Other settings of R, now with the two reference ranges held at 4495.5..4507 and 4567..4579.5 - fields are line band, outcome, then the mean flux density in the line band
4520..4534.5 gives 1.3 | 10.5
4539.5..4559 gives 0.4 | 11.3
